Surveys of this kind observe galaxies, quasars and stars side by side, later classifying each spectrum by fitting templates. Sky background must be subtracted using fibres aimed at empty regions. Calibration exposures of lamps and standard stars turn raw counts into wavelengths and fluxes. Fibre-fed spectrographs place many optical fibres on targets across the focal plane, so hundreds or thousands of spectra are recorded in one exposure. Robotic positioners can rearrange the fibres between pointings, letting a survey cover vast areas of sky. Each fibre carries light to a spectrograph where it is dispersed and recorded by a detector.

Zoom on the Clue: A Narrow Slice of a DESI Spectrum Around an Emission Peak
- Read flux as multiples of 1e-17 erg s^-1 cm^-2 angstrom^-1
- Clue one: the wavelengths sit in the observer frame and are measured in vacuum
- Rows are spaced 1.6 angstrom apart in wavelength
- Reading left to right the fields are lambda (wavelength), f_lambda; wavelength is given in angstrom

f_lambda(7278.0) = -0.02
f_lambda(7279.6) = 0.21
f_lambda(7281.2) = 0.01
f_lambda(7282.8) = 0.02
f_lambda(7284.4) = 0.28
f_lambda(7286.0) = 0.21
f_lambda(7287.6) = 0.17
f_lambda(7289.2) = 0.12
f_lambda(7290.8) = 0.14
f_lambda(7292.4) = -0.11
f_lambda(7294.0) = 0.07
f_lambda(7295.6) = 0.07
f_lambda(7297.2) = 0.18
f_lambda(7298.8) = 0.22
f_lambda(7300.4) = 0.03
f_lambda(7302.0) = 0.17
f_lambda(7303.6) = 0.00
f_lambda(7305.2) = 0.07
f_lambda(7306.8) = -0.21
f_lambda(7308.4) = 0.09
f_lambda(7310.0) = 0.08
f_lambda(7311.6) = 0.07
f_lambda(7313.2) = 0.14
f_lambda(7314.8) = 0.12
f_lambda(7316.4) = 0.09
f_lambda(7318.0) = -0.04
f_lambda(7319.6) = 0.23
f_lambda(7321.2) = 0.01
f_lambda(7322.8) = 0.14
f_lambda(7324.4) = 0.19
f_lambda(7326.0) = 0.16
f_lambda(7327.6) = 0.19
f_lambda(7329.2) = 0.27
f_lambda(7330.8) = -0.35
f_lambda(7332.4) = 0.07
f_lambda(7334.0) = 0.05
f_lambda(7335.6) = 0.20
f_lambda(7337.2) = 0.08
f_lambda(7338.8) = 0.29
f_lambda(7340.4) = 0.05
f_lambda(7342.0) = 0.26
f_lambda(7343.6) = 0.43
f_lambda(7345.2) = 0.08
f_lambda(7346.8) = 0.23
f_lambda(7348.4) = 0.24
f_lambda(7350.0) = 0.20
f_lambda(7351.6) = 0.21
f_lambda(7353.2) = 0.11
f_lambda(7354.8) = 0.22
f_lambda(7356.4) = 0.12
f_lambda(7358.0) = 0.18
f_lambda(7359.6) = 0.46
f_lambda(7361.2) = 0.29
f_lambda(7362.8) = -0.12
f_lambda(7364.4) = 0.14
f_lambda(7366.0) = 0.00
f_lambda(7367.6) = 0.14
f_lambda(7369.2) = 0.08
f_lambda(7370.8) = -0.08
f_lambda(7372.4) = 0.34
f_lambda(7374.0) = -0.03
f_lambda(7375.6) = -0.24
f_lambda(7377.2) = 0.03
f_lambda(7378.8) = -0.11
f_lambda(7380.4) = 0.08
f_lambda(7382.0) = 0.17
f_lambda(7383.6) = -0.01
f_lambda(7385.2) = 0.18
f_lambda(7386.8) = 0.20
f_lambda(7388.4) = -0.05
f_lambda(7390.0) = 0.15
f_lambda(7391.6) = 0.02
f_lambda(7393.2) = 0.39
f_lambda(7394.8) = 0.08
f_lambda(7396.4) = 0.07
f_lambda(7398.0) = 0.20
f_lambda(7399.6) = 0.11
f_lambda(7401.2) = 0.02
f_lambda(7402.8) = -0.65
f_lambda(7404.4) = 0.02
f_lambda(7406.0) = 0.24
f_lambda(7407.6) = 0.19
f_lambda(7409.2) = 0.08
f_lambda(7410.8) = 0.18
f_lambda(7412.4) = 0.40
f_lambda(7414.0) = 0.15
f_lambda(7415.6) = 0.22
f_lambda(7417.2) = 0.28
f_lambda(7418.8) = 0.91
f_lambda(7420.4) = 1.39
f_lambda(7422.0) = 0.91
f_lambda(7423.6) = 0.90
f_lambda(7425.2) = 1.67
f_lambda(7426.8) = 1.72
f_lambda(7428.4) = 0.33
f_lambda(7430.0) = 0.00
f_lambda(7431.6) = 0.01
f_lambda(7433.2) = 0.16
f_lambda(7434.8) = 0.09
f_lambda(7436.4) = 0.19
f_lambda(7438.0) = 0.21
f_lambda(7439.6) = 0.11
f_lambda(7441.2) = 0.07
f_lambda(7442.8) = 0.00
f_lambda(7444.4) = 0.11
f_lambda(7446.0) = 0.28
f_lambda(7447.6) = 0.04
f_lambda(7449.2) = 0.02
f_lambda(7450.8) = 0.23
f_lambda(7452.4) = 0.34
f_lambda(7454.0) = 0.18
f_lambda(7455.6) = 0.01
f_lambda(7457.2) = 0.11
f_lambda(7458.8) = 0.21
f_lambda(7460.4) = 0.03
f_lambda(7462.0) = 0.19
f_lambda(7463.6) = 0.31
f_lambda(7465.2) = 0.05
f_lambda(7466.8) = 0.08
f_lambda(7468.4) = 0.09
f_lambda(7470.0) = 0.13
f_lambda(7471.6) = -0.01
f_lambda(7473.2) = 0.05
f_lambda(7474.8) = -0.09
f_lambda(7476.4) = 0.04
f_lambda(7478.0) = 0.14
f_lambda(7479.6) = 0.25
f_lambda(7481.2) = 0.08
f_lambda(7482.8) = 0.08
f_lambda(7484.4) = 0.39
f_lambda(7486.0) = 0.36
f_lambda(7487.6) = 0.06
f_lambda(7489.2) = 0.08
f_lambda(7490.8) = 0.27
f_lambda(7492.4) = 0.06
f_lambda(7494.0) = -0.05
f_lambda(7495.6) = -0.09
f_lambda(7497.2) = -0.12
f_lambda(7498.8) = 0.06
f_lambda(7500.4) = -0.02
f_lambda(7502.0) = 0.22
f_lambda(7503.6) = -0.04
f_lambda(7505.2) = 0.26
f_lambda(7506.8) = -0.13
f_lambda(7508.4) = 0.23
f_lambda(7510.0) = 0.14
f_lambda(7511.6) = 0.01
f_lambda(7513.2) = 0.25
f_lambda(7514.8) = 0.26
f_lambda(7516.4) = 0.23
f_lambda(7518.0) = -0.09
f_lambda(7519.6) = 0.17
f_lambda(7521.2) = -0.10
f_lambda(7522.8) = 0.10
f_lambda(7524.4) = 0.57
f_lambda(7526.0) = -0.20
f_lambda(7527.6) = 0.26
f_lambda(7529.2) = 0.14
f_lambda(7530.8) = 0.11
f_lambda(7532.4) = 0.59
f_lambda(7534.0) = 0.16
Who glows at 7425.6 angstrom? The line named [O II]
